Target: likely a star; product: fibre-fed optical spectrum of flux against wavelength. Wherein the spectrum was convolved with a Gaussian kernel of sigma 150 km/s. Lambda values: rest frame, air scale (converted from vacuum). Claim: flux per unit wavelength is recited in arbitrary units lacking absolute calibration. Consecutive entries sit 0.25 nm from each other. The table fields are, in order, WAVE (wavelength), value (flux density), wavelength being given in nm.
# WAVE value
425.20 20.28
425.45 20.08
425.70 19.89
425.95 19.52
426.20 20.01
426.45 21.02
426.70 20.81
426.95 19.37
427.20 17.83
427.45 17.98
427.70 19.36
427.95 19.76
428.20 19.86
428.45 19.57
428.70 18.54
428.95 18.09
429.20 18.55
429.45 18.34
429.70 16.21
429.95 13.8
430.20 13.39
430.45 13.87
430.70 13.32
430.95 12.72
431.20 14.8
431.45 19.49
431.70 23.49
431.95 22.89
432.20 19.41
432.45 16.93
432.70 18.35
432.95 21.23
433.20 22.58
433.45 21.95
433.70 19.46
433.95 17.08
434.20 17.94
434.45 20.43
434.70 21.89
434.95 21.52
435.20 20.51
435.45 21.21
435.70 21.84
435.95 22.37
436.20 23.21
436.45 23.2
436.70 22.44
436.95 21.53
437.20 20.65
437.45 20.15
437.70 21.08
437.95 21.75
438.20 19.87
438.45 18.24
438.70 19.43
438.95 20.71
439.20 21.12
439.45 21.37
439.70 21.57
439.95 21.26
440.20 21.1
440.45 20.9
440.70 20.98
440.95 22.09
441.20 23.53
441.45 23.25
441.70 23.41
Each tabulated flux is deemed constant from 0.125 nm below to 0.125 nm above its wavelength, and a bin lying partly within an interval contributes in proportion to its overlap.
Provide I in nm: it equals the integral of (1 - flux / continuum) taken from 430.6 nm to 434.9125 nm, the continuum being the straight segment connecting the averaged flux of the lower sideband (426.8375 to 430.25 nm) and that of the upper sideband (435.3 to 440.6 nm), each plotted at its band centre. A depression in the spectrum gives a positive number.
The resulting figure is 0.07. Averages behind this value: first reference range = 18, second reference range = 21.2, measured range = 19.1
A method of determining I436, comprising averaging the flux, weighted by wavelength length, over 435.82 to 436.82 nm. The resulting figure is 22.8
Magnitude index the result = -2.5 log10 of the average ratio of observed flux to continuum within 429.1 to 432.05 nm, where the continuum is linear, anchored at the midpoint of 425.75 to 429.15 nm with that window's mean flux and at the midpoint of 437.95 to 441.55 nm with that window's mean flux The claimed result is 0.19 mag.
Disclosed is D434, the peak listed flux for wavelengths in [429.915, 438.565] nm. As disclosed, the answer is 23.49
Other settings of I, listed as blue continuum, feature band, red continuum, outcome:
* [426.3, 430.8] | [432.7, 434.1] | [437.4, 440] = -0.08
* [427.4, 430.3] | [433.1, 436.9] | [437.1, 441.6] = -0.28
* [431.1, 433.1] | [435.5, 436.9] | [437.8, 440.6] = -0.15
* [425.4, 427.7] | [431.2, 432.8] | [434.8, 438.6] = 0.06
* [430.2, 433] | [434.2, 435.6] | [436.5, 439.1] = -0.12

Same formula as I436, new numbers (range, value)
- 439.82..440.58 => 21.1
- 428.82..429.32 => 18.3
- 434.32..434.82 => 21.1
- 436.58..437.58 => 21.2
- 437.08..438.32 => 20.7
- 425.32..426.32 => 19.9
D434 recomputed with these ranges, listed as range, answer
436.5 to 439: 22.44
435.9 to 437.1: 23.21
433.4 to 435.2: 21.95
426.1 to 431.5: 21.02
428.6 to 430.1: 18.55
